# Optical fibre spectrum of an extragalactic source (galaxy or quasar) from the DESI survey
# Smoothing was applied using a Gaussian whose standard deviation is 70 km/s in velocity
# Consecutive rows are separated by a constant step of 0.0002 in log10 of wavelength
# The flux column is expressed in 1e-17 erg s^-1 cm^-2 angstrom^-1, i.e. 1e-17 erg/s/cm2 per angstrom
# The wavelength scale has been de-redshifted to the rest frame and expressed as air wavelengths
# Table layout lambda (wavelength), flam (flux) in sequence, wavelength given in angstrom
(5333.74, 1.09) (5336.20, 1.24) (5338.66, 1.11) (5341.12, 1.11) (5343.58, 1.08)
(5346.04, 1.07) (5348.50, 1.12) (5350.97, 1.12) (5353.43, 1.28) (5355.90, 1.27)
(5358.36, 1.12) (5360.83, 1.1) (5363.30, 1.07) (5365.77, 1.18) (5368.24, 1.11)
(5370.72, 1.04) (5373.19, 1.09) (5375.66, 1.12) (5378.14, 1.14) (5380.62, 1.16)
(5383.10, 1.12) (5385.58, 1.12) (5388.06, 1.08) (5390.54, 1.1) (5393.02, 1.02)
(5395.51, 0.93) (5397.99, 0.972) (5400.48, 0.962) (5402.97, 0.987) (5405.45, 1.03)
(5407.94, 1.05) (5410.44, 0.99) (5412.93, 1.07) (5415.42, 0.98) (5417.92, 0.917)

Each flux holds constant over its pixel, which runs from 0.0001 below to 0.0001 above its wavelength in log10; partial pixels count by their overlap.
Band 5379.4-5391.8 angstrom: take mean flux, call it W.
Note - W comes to 1.12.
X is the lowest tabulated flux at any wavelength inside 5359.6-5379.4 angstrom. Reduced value 1.04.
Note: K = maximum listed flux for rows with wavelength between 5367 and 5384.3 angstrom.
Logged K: 1.16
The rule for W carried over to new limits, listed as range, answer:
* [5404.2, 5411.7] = 1.02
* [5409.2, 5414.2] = 1.03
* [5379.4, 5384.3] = 1.14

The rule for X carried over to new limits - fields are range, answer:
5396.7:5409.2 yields 0.962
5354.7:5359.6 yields 1.12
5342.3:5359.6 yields 1.07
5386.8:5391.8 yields 1.08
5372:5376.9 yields 1.09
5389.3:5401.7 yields 0.93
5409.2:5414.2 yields 0.99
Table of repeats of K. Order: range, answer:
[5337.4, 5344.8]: 1.11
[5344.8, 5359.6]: 1.28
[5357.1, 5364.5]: 1.12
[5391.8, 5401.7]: 1.02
